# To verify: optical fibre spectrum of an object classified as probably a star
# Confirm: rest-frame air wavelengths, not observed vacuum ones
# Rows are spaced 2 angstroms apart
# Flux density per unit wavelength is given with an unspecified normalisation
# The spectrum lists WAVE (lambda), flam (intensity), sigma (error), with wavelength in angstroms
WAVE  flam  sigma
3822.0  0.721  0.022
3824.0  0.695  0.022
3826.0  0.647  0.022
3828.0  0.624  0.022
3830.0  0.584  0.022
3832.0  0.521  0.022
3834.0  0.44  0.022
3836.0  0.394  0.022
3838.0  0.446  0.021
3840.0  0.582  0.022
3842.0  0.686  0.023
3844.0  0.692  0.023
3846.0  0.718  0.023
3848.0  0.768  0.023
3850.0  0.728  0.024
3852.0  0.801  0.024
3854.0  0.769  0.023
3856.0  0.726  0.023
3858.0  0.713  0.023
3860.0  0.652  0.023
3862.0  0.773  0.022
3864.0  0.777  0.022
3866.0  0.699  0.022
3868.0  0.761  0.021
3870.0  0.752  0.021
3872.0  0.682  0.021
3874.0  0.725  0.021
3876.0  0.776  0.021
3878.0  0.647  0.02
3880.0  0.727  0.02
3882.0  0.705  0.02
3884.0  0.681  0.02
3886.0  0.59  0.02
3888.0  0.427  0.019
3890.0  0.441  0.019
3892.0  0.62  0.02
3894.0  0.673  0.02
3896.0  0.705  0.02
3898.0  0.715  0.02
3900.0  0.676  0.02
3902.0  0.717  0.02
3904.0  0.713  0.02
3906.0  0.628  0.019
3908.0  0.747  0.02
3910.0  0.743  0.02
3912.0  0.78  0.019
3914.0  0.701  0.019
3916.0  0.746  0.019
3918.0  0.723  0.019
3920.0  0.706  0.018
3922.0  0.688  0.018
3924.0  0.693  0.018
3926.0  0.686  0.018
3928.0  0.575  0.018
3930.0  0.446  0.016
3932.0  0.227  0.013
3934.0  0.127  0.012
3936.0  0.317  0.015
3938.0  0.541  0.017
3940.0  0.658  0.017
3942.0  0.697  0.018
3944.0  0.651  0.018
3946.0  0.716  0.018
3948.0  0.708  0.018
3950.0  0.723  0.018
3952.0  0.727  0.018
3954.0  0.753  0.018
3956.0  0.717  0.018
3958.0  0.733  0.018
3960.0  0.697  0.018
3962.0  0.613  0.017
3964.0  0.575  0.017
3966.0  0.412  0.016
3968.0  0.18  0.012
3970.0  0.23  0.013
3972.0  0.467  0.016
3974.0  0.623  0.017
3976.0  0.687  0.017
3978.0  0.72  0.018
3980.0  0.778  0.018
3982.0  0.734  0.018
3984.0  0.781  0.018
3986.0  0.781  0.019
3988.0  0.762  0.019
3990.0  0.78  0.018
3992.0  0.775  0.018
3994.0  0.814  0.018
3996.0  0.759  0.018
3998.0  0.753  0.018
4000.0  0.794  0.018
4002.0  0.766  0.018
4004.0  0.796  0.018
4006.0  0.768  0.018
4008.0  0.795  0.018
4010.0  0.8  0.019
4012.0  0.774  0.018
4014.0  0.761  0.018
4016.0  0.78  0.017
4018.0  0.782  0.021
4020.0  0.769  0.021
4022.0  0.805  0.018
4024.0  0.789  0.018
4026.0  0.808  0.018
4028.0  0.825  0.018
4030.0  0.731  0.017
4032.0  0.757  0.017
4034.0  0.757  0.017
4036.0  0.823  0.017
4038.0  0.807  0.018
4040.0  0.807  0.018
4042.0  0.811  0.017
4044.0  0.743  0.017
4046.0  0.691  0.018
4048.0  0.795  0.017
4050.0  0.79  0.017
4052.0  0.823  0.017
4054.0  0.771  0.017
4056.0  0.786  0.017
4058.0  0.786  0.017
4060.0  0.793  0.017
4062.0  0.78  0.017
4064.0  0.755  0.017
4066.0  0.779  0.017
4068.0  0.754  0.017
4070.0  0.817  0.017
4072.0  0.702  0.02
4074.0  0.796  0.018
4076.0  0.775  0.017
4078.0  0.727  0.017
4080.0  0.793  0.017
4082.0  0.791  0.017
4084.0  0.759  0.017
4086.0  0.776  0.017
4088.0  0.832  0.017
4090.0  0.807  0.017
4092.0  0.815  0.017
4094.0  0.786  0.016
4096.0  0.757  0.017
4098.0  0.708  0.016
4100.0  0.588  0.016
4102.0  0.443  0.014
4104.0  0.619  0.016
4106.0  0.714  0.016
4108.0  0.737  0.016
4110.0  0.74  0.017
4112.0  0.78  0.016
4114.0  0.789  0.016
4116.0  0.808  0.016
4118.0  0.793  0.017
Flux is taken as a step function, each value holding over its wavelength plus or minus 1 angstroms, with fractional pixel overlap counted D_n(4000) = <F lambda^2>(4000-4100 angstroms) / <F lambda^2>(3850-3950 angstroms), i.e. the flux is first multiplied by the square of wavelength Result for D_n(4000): 1.28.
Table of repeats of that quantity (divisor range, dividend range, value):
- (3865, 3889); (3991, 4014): 1.22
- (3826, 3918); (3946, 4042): 1.14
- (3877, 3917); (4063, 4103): 1.23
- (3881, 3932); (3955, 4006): 1.07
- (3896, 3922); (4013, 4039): 1.16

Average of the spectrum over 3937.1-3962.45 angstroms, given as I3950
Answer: 0.689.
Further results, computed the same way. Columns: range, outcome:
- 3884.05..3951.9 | 0.624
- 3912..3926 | 0.713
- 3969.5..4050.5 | 0.753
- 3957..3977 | 0.522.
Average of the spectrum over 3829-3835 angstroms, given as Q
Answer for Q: 0.515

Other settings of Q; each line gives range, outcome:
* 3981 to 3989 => 0.765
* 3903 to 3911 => 0.708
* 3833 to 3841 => 0.466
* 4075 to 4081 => 0.765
